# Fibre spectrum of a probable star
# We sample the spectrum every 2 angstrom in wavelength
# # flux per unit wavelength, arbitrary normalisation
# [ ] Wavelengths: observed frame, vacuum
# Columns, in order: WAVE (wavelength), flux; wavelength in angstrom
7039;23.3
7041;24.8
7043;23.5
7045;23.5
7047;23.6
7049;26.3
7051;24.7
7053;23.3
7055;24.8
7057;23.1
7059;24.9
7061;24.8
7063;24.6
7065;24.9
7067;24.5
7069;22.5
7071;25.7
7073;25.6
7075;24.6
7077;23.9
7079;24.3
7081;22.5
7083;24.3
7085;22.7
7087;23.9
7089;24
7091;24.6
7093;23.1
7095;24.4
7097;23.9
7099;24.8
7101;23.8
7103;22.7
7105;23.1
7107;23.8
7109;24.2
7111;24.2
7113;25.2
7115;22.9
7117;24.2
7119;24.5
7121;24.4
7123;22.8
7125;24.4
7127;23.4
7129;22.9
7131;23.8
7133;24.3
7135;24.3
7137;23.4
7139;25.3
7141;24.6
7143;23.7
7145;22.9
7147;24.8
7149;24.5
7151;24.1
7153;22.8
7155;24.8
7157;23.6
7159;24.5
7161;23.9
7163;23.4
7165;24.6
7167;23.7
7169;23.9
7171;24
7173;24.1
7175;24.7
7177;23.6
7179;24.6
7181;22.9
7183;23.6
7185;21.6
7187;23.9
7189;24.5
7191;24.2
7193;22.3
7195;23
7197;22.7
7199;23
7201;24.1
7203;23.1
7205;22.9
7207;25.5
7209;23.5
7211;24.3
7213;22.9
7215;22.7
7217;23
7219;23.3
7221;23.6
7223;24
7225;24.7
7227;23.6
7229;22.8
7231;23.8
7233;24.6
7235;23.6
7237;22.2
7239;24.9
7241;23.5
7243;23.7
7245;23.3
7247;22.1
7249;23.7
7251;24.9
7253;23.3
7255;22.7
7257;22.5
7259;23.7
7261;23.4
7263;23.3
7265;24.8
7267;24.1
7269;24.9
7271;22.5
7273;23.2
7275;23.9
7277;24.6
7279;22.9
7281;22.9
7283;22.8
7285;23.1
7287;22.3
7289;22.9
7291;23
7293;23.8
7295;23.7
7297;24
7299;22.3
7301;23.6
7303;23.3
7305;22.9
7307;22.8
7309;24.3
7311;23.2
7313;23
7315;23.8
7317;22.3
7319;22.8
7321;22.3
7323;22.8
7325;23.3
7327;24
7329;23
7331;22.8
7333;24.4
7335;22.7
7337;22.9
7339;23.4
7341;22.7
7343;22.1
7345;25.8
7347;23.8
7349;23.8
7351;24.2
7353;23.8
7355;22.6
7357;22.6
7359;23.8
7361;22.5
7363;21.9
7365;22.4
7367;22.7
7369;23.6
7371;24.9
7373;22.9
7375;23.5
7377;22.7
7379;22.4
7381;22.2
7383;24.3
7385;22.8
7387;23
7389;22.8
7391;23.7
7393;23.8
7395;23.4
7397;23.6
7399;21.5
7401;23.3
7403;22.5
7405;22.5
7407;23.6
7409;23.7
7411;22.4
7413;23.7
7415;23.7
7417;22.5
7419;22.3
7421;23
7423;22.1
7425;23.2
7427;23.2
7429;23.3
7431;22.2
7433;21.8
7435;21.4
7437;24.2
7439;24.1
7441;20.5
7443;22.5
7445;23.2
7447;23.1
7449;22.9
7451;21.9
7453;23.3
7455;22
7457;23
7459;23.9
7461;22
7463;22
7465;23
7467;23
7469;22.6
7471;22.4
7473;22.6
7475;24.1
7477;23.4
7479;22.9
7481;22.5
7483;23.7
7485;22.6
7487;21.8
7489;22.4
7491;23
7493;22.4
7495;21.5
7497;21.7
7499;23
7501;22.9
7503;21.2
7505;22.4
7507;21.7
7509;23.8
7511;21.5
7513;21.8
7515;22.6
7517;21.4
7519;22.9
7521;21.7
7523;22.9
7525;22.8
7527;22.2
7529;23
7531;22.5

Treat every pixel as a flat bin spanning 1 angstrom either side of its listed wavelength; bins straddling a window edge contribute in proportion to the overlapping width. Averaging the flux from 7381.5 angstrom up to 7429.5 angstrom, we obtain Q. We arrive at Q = 23.1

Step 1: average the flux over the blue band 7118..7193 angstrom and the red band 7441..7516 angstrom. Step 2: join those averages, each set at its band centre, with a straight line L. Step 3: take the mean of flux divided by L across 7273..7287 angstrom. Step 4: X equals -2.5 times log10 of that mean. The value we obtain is 0.01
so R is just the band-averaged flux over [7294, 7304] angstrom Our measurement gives 23.4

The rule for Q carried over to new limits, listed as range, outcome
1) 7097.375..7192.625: 23.9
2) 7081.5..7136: 23.9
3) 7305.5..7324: 23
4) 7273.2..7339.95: 23.2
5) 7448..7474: 22.7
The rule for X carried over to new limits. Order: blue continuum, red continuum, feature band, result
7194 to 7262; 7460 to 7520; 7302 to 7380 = -0.007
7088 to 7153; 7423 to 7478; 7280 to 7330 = 0.007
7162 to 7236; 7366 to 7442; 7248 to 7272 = -0.010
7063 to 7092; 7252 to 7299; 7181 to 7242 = 0.006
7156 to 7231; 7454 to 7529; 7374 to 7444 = -0.003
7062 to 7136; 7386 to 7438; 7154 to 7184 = -0.011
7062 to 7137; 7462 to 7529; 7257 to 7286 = -0.009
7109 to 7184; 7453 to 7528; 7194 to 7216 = 0.014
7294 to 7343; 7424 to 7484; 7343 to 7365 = -0.014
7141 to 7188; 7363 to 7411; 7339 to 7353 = -0.023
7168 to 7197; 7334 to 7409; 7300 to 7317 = 0.000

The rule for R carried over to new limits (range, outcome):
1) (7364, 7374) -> 23.3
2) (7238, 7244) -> 24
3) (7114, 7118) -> 23.5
